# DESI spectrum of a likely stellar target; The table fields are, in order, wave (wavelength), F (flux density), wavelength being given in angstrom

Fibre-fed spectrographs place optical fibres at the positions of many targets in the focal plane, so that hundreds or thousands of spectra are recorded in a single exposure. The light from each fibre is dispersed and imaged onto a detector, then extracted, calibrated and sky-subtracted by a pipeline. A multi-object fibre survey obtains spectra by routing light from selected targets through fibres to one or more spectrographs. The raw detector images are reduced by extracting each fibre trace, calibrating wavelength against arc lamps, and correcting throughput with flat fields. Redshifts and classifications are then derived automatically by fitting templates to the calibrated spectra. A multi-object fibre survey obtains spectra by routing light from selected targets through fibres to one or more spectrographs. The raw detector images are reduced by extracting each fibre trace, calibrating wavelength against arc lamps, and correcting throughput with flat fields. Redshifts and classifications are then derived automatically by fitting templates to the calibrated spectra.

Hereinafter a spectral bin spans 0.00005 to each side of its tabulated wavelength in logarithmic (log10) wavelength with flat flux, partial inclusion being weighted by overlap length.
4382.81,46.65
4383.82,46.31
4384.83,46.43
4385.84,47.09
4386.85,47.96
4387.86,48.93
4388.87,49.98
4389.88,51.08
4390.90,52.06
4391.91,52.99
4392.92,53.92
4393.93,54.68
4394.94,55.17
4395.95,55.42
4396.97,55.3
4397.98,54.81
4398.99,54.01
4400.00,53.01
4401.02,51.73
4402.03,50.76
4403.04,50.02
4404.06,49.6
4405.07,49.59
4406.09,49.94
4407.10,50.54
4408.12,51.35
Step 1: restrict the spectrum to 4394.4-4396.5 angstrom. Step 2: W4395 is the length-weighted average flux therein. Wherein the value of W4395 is 55.2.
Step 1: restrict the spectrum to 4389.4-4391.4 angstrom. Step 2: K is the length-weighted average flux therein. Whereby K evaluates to 51.3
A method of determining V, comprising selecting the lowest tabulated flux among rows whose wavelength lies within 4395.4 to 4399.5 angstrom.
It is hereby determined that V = 54.01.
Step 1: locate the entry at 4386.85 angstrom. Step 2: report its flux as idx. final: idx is 47.96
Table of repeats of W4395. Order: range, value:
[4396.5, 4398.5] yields 55.2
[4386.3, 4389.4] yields 49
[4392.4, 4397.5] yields 54.9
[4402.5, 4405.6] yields 49.7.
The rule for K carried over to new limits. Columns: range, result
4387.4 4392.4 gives 51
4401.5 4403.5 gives 50.6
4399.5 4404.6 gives 51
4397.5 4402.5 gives 52.9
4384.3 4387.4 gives 47.2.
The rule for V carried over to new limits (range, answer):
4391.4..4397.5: 52.99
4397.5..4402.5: 50.76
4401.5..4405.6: 49.59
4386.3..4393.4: 47.96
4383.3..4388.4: 46.31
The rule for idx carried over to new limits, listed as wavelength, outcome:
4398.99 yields 54.01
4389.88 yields 51.08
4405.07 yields 49.59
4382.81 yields 46.65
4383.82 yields 46.31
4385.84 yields 47.09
